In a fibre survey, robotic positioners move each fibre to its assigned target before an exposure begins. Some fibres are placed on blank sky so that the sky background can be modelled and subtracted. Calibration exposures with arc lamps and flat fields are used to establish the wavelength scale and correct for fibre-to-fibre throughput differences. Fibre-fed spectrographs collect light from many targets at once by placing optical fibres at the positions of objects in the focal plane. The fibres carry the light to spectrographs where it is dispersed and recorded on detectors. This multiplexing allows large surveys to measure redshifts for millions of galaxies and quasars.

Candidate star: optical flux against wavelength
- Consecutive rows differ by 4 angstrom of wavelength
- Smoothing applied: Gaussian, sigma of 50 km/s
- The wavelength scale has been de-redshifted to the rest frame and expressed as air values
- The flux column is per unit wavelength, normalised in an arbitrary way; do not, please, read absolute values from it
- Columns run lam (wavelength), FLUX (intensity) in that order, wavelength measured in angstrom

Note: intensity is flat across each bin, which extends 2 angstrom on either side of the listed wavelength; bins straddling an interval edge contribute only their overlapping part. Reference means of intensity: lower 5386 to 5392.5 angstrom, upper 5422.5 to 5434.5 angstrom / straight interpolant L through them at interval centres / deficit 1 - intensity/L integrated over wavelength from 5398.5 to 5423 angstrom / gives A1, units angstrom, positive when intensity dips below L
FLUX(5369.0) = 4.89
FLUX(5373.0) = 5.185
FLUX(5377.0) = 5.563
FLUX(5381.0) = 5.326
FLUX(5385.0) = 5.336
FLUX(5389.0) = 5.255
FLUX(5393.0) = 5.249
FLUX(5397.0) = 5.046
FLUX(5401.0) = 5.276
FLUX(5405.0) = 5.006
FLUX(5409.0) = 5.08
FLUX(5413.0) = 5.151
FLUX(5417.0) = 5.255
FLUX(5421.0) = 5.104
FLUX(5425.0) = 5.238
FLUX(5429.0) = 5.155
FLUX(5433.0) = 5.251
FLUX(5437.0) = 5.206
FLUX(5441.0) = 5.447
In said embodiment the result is 0.4 angstrom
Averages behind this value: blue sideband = 5.27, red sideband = 5.21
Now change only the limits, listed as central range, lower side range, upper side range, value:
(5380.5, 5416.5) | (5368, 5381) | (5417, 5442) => 0.4 angstrom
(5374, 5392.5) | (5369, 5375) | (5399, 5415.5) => -0.9 angstrom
